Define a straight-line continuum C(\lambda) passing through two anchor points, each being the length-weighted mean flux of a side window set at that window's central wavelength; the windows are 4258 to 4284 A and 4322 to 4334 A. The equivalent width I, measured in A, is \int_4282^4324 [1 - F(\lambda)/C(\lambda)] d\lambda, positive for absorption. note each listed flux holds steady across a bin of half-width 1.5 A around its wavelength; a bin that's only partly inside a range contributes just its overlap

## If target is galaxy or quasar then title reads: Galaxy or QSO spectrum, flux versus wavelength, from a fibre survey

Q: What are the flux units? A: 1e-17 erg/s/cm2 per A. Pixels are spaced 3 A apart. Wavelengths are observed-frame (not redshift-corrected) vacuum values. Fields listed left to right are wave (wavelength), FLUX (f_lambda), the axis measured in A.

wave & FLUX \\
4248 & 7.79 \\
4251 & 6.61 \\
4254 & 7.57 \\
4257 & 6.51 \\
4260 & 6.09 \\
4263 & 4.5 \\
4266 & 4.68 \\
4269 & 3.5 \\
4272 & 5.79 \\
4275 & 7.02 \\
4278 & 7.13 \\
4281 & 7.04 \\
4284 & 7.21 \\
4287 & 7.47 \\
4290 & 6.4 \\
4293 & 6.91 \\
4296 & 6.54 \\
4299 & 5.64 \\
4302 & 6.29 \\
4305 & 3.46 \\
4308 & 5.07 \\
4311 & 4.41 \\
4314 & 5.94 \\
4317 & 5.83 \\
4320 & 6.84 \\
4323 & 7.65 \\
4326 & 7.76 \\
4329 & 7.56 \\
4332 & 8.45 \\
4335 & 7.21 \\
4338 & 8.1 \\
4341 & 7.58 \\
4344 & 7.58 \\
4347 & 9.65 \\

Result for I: 4.8 A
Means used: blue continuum 5.82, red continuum 7.84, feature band 6.11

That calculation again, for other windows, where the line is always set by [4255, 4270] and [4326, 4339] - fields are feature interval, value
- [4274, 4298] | -3.5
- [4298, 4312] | 3.7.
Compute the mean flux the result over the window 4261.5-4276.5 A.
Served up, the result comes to 5.1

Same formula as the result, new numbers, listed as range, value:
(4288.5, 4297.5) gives 6.62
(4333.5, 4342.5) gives 7.63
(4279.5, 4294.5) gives 7.01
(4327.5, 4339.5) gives 7.83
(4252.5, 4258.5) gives 7.04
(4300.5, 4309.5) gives 4.94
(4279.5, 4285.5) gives 7.12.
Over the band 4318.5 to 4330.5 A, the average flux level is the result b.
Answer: 7.45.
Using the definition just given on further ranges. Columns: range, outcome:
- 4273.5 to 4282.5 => 7.06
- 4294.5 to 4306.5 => 5.48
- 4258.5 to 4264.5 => 5.29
